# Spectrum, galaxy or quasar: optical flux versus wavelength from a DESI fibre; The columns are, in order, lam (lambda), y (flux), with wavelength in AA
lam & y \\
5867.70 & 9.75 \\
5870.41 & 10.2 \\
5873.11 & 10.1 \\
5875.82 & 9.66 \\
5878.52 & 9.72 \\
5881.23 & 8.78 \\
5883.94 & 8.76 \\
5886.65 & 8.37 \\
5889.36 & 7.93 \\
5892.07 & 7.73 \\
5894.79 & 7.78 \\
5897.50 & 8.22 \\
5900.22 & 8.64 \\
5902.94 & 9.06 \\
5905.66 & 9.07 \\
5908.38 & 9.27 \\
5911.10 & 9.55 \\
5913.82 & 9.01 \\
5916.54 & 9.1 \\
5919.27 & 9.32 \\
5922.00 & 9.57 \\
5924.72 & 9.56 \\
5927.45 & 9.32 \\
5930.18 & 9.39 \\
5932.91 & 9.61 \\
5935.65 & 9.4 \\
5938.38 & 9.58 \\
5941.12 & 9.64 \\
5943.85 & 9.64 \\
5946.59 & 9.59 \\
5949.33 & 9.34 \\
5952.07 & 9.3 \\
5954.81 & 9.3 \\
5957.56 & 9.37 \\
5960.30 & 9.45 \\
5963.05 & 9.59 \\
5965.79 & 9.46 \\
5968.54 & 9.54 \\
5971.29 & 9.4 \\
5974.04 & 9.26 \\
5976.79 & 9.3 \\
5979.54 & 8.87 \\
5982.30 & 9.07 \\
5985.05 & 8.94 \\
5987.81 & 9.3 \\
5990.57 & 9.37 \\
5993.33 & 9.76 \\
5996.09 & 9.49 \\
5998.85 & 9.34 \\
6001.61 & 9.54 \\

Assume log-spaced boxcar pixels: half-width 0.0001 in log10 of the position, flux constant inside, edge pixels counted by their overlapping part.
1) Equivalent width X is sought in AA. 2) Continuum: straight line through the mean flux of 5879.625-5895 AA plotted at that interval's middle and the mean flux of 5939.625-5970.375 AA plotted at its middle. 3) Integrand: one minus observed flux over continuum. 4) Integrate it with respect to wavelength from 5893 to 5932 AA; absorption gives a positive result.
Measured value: -1.5 AA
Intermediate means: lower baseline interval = 8.28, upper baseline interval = 9.47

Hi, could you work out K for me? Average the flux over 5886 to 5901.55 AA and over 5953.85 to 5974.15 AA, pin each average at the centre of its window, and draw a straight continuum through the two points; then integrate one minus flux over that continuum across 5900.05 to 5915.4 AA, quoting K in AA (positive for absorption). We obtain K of -1.4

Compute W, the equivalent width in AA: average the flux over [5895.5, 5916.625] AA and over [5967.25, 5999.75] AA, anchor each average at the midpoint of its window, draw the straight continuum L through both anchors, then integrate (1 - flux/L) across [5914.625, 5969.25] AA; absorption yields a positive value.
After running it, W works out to -2.0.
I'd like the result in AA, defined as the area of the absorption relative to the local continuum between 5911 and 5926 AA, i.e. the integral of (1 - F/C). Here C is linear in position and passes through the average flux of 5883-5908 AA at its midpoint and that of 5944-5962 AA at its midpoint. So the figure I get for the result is -0.9 AA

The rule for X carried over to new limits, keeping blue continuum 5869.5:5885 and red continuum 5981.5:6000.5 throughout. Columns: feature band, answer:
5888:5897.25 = 1.60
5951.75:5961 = 0.04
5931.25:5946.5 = -0.23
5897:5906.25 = 0.70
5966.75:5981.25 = 0.14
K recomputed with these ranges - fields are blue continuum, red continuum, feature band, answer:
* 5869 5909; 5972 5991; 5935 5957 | -1.03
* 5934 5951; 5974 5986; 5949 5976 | -0.33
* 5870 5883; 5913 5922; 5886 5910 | 2.39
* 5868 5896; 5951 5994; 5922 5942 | -0.77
